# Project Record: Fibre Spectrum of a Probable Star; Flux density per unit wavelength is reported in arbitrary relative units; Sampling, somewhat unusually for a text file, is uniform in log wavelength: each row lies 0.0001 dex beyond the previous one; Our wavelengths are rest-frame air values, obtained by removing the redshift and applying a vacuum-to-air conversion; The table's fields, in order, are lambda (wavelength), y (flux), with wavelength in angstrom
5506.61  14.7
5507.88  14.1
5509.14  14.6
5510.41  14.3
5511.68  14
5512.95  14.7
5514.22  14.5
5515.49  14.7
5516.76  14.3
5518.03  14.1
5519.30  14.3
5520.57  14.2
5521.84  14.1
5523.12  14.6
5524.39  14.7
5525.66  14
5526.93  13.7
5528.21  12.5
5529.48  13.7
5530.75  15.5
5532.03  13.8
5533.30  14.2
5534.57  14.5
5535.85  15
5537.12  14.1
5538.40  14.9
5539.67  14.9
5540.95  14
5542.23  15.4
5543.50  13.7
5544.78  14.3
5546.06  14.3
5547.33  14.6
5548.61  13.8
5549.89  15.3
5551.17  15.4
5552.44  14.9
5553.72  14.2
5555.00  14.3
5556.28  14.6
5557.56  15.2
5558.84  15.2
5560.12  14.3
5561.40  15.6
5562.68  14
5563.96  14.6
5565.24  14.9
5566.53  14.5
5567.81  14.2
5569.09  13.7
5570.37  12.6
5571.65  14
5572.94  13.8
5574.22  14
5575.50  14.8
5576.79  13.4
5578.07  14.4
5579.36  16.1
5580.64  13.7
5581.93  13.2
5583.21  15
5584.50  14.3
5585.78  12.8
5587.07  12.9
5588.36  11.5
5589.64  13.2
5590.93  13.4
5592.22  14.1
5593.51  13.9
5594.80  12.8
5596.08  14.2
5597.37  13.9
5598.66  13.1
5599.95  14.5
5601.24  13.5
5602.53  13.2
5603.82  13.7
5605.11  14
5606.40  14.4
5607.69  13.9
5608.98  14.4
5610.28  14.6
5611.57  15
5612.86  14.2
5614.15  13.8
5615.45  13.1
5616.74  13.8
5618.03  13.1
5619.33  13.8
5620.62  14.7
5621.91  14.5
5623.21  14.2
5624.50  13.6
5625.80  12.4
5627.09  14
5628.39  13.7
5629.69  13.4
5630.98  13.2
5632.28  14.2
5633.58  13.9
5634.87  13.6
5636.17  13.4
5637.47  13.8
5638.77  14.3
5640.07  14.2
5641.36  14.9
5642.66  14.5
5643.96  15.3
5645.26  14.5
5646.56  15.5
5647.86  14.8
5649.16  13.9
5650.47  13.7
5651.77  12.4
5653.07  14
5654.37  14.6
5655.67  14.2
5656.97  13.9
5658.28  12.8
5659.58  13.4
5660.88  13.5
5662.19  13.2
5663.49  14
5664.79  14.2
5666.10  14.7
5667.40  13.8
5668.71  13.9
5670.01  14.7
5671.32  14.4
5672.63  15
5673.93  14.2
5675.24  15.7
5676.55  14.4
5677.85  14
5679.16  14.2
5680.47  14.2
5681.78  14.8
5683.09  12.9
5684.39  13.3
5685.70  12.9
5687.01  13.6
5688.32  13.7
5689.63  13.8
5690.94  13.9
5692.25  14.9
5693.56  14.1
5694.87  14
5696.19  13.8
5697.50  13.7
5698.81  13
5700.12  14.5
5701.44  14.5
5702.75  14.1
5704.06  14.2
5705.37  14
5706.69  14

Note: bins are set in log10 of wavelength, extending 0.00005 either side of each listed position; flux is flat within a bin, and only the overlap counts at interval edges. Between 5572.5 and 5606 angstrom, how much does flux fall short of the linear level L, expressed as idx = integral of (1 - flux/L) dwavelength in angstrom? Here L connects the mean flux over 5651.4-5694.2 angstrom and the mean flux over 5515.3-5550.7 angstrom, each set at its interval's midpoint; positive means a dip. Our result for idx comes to 1.0 angstrom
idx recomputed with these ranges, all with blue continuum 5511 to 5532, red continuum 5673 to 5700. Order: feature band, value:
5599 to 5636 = 0.6 angstrom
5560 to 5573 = -0.1 angstrom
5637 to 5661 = -0.2 angstrom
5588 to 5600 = 0.6 angstrom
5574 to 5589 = 0.3 angstrom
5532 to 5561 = -0.8 angstrom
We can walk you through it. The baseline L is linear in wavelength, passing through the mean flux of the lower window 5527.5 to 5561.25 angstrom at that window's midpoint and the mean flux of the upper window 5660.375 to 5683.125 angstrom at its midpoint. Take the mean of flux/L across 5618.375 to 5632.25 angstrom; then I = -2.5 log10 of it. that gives 0.05 mag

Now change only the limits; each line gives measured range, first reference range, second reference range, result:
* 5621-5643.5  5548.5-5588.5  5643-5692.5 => 0.02 mag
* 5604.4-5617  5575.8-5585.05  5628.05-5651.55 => 0.01 mag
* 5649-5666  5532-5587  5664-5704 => 0.04 mag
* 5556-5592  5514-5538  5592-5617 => 0.00 mag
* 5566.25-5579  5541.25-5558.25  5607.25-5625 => 0.03 mag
